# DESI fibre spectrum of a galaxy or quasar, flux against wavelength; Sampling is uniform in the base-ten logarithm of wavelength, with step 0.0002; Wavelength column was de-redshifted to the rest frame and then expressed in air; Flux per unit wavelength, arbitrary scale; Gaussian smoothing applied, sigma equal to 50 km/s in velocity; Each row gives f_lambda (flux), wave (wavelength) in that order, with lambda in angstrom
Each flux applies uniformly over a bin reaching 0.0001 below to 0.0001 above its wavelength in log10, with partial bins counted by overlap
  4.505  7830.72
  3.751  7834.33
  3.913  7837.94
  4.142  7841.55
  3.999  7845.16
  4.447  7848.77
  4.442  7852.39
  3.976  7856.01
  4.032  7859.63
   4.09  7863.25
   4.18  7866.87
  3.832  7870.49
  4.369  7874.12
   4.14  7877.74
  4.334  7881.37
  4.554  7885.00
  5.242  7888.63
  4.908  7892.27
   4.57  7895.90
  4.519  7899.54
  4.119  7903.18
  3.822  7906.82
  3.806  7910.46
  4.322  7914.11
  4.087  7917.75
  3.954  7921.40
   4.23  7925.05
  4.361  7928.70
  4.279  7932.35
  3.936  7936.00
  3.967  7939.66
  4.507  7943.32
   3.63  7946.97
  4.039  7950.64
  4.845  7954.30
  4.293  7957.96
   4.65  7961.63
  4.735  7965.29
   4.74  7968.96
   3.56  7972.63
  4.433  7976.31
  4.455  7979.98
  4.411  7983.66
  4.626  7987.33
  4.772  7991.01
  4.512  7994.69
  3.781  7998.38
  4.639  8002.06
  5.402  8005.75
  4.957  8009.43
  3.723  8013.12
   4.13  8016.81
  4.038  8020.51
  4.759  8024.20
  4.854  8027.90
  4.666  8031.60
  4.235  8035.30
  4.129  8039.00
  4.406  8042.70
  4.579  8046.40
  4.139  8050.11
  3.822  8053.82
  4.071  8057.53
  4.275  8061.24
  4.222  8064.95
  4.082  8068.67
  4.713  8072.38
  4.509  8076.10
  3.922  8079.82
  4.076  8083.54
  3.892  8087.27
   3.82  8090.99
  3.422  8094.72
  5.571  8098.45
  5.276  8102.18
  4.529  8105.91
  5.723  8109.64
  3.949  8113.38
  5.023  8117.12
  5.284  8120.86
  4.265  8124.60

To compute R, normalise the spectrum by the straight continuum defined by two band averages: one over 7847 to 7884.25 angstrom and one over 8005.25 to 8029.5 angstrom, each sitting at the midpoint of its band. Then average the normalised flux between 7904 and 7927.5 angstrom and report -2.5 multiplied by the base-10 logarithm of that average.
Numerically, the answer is 0.06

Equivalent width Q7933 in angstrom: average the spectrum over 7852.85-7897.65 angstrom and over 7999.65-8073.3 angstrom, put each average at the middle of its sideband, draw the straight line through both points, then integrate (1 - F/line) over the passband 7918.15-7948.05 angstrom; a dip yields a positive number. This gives 1.7 angstrom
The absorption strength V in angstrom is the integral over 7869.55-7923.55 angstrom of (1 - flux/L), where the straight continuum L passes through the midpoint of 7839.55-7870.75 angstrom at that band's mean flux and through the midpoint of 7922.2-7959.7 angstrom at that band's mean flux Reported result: -1.8 angstrom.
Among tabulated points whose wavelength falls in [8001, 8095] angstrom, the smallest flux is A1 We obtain 3.422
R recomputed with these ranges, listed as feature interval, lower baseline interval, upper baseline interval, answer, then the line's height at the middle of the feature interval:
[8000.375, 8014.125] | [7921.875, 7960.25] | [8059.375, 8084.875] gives -0.12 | 4.23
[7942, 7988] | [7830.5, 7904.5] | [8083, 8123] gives 0.01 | 4.42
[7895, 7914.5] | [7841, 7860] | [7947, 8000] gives 0.03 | 4.28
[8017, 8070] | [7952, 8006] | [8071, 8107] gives 0.03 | 4.42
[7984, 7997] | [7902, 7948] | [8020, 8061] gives -0.09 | 4.23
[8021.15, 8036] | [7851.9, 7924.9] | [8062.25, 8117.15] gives -0.06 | 4.38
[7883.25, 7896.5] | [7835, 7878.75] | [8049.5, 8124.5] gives -0.16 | 4.16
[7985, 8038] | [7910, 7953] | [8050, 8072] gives -0.09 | 4.13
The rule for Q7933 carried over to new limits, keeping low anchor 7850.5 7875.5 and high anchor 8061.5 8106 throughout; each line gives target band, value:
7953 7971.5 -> -1.7 angstrom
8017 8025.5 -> -0.1 angstrom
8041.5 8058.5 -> 0.4 angstrom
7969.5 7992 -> -0.8 angstrom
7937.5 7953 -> 0.5 angstrom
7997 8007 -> -0.8 angstrom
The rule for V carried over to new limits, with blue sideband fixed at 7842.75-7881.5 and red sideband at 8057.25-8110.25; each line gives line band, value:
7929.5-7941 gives 0.39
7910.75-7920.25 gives 0.21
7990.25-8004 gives -0.34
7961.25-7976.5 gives -0.47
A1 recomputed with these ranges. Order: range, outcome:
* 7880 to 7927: 3.806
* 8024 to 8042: 4.129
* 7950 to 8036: 3.56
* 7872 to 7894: 4.14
